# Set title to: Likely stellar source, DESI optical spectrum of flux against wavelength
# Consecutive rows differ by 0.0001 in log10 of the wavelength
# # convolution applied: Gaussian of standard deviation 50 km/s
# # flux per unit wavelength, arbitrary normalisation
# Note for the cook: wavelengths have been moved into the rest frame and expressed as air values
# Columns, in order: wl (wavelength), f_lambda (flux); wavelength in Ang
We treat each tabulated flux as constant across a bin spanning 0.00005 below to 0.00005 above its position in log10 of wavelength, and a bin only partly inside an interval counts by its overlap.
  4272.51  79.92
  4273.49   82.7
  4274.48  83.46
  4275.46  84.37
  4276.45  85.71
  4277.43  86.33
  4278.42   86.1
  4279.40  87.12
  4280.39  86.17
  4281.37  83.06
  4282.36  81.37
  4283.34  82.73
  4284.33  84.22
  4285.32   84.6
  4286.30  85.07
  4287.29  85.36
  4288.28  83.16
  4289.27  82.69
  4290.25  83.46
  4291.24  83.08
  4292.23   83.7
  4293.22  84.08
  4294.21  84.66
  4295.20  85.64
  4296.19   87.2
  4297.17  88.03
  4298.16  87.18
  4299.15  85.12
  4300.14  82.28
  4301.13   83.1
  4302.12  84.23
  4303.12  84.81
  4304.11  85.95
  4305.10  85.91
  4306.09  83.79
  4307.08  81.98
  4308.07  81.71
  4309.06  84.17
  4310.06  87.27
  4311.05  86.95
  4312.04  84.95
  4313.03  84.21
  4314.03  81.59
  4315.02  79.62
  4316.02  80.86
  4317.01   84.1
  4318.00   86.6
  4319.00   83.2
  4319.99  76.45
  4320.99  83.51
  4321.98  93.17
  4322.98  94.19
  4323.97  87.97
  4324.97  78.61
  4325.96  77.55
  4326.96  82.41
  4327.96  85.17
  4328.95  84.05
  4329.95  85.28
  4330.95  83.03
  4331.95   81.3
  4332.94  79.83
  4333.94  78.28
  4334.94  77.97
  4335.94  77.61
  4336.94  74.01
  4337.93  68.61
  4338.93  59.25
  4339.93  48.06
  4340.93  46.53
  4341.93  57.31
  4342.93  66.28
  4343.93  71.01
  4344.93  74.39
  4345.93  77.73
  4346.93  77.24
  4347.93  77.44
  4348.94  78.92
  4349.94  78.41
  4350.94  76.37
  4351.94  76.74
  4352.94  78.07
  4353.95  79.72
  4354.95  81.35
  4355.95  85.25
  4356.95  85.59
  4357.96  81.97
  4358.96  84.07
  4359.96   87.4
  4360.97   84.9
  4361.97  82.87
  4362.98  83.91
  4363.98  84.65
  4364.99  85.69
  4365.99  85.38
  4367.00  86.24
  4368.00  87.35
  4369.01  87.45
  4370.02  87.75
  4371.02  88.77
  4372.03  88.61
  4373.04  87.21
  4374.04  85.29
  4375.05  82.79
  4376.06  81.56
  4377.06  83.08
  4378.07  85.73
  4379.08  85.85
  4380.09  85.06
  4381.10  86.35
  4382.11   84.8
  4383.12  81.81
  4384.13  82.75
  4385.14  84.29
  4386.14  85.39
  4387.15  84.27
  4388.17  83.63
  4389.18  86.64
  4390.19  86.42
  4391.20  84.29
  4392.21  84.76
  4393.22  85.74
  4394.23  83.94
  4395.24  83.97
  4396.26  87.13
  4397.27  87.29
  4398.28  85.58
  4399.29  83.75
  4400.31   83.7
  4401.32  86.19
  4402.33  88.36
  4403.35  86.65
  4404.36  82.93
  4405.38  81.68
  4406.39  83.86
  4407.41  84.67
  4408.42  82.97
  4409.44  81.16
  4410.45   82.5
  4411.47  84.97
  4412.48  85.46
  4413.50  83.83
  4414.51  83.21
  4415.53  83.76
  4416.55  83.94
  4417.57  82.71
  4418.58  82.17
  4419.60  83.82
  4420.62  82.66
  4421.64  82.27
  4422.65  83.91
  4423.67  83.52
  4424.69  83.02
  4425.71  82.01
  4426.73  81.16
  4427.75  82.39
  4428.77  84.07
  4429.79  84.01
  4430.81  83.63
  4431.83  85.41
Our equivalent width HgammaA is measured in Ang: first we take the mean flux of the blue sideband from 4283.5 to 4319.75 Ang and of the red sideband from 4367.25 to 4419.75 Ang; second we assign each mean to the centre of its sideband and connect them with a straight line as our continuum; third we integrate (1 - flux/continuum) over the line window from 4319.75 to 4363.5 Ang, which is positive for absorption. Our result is 3.4 Ang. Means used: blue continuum 84.2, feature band 78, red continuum 84.8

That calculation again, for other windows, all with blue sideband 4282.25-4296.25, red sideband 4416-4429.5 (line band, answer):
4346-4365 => 0.47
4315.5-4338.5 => 0.52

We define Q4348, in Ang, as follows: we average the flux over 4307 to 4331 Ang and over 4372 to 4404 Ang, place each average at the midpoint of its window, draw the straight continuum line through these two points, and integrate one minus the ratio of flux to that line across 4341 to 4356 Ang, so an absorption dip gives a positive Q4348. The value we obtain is 1.74 Ang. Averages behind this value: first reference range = 84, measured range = 74.6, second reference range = 85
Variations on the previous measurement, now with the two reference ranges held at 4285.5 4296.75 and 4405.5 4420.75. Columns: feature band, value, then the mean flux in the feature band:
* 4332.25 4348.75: 2.8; 69.8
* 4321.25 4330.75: -0.1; 85.3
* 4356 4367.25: -0.1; 84.8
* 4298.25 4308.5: 0.0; 84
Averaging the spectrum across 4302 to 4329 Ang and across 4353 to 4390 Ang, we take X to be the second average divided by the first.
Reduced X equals 1.01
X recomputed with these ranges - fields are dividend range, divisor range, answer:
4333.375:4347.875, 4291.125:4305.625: 0.81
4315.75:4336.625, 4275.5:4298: 0.98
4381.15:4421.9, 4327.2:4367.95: 1.09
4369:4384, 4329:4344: 1.21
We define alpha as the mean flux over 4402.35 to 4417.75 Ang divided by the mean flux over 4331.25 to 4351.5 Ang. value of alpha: 1.2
